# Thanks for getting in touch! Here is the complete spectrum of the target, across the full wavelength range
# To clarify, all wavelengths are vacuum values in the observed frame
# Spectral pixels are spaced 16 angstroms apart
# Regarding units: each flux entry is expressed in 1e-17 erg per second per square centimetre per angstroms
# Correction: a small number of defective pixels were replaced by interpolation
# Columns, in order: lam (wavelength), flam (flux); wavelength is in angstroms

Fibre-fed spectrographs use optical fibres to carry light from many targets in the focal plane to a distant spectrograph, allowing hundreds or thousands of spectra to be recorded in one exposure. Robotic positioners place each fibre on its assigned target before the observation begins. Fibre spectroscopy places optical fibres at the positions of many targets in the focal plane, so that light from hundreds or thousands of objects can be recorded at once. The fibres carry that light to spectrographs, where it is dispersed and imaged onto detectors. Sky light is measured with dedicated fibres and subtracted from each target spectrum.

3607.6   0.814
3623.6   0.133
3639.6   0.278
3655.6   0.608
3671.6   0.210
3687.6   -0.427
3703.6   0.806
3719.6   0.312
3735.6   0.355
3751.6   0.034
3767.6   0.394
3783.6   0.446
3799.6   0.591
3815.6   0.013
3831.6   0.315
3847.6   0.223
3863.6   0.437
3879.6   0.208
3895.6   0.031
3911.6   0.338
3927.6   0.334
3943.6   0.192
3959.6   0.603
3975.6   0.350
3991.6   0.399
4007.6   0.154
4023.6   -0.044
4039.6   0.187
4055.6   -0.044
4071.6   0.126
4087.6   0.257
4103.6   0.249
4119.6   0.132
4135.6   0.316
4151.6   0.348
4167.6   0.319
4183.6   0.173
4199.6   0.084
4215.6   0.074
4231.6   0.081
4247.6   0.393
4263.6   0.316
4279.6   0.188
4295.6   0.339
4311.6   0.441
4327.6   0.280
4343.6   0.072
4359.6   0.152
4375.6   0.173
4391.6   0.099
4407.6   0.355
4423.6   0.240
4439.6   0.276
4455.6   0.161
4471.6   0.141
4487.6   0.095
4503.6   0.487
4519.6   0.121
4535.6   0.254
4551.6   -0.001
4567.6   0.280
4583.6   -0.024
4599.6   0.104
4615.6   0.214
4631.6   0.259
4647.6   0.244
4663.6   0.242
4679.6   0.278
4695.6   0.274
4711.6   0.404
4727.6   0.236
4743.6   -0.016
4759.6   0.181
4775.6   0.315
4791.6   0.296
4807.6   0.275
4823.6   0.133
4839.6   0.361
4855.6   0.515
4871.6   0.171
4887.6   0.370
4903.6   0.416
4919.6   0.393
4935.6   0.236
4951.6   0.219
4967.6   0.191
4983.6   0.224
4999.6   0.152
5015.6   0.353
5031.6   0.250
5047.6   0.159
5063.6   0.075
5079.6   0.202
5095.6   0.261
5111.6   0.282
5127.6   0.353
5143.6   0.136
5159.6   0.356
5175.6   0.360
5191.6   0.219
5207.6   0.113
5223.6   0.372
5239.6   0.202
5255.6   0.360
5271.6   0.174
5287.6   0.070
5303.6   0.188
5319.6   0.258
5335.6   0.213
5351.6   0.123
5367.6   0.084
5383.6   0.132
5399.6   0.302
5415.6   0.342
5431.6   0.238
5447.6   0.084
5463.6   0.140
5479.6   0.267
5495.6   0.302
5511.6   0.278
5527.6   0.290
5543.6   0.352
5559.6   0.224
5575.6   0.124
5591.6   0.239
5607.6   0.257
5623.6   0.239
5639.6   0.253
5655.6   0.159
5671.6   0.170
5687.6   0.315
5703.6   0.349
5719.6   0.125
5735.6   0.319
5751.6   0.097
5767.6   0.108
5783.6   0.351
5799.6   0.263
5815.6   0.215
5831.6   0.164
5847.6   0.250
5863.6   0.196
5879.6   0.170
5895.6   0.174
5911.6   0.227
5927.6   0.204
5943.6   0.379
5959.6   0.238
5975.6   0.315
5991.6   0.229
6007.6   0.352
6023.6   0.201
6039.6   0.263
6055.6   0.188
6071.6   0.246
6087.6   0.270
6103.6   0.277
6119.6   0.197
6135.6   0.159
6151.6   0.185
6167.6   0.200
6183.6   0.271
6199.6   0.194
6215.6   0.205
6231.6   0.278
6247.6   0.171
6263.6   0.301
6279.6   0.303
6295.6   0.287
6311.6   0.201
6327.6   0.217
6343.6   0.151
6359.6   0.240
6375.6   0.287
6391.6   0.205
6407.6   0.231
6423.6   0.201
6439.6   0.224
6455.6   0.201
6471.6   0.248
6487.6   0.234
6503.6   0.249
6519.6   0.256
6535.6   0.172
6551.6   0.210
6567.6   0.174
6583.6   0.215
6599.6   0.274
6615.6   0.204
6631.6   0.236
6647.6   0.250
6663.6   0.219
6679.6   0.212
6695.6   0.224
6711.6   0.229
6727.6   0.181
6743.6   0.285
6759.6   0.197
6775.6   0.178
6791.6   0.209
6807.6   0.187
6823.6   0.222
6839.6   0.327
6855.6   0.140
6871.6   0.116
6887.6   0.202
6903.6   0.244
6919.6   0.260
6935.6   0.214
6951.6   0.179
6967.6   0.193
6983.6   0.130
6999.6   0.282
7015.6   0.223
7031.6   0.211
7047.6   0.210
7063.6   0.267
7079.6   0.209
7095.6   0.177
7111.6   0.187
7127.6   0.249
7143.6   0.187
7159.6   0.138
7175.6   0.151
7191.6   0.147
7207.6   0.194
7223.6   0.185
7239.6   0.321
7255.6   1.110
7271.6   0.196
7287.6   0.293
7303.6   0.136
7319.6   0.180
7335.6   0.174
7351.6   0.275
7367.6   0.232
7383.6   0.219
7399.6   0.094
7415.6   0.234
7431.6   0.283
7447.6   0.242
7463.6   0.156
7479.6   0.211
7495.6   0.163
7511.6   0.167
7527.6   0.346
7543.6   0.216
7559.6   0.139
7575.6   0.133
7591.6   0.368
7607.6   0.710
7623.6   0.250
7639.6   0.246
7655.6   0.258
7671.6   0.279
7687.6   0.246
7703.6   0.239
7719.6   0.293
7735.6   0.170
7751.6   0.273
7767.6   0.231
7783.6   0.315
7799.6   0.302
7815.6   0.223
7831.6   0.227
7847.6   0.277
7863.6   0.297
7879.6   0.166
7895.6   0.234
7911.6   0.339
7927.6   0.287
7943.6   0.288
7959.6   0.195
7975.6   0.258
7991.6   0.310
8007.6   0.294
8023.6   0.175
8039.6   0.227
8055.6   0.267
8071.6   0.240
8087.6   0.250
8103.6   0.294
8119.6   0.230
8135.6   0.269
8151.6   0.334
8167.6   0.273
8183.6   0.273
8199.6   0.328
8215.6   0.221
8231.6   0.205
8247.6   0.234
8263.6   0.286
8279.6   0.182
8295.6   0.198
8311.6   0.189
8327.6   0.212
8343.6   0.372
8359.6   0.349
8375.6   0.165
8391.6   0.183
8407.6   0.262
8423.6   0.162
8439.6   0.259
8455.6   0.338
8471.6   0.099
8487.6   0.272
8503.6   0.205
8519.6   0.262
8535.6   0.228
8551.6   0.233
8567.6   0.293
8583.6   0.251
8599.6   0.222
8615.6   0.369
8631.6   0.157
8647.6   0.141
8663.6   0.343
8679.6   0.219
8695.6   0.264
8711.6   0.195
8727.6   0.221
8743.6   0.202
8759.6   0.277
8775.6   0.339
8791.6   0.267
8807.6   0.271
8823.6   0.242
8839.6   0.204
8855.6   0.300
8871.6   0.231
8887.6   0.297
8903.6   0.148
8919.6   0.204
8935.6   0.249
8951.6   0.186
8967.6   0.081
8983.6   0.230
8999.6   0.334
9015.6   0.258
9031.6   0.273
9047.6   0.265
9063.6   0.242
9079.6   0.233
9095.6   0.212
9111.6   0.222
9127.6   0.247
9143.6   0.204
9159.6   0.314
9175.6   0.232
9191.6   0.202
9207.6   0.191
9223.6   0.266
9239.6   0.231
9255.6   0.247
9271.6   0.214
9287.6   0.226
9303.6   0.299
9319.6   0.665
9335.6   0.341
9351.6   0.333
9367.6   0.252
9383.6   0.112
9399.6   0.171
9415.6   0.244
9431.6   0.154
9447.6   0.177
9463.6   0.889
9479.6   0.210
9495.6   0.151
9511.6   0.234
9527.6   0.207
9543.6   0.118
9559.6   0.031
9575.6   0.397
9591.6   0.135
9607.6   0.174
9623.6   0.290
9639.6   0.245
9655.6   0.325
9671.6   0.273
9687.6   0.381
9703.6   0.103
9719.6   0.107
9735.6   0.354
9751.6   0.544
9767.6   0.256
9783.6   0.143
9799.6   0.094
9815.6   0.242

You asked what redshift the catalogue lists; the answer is 0.95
